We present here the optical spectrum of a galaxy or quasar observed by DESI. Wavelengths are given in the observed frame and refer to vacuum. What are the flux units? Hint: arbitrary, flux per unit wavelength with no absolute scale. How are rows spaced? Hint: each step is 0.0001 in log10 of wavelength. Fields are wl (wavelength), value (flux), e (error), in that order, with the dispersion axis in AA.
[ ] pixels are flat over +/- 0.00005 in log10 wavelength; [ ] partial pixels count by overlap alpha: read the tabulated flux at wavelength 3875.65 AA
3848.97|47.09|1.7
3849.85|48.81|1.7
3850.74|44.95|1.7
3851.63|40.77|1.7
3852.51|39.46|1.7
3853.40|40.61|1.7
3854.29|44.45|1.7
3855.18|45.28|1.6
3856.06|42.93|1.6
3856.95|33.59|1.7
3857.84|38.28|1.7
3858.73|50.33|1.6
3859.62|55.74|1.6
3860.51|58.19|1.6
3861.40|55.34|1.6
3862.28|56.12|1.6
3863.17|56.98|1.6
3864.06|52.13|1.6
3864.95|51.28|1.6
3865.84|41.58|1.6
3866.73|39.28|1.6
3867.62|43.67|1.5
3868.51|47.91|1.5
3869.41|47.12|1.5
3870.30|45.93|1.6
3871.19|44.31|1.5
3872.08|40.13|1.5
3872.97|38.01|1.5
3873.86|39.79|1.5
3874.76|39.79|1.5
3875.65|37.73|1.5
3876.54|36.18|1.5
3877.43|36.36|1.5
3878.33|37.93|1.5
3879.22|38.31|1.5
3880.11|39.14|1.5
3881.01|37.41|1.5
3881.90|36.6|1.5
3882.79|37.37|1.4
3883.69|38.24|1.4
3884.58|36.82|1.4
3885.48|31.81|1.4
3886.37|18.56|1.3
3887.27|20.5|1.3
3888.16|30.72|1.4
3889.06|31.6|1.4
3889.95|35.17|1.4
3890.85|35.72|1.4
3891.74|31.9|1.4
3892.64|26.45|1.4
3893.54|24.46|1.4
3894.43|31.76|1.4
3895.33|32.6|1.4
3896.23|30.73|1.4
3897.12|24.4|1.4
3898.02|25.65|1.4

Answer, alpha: 37.73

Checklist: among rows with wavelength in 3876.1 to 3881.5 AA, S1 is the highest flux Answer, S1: 39.14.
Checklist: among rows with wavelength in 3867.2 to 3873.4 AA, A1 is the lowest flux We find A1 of 38.01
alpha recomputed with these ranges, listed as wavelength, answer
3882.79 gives 37.37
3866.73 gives 39.28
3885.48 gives 31.81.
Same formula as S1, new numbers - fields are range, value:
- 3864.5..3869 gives 51.28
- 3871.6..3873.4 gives 40.13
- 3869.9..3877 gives 45.93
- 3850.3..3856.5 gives 45.28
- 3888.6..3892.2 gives 35.72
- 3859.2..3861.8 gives 58.19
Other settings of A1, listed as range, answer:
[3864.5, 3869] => 39.28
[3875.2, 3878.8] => 36.18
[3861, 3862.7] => 55.34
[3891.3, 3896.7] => 24.46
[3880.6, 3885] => 36.6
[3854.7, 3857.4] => 33.59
